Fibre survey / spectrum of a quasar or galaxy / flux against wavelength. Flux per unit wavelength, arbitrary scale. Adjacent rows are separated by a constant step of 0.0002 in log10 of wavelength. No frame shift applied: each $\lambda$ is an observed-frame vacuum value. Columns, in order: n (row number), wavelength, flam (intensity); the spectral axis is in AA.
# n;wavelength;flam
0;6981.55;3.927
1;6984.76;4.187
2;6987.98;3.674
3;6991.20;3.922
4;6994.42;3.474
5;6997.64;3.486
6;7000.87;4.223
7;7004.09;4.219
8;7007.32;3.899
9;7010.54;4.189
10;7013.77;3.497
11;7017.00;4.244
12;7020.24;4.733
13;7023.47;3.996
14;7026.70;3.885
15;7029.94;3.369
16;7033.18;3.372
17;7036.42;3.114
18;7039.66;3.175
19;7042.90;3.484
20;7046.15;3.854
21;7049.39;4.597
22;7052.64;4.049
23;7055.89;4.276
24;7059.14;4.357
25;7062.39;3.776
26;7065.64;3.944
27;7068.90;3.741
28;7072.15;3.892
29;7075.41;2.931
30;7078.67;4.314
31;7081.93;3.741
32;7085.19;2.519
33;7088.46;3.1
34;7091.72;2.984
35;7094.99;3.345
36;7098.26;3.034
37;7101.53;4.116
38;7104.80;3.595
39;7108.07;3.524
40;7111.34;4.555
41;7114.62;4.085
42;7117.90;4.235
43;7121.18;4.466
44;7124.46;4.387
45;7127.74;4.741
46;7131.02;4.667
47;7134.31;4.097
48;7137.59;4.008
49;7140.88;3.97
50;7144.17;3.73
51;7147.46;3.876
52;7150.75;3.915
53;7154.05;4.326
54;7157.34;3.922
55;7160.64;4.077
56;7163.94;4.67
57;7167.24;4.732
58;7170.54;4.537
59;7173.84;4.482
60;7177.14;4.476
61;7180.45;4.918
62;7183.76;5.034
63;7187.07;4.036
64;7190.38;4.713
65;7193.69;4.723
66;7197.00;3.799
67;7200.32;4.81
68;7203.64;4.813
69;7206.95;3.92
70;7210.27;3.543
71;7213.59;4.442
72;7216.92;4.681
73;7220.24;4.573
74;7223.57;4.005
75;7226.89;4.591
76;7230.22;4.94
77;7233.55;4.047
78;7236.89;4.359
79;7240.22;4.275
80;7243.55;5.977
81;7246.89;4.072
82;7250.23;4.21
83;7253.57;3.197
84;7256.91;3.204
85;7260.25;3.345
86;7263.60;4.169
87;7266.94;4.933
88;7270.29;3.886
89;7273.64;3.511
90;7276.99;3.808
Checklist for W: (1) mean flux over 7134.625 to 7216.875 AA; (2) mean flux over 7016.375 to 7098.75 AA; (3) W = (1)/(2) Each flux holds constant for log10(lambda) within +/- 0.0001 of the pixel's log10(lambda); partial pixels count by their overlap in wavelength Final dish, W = 1.2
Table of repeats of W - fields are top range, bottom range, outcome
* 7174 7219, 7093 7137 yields 1.10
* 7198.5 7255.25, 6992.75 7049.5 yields 1.15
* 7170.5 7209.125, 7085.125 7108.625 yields 1.36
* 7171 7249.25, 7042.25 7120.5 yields 1.19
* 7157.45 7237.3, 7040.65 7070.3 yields 1.11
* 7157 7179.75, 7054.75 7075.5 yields 1.14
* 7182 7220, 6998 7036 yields 1.13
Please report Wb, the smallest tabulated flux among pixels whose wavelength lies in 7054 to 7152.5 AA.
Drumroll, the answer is 2.519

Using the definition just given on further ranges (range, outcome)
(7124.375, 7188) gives 3.73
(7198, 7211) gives 3.543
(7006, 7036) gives 3.369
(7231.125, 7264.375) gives 3.197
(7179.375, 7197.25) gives 3.799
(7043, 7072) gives 3.741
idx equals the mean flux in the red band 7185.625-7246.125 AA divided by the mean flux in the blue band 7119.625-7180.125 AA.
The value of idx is 1.0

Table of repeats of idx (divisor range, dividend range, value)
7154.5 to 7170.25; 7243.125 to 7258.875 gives 0.91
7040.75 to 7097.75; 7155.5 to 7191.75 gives 1.22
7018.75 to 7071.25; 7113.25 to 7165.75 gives 1.09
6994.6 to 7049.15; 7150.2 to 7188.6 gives 1.17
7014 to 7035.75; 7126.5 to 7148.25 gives 1.07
